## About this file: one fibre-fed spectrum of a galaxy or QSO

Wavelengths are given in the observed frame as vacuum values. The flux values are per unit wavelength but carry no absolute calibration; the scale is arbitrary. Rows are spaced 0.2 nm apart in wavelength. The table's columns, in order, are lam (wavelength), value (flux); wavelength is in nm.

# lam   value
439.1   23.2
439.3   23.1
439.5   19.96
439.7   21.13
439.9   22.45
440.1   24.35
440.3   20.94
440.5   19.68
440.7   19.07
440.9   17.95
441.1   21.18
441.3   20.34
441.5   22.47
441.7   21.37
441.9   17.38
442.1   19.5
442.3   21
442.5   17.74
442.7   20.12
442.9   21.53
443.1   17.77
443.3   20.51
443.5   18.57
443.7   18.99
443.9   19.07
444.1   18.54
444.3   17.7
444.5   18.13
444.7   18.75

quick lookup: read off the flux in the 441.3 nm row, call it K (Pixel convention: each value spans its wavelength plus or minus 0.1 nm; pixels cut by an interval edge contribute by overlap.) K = 20.34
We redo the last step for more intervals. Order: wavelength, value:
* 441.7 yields 21.37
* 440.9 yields 17.95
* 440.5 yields 19.68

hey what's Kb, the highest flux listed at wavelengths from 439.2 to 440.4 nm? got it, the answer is 24.35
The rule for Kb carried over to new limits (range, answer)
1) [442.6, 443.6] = 21.53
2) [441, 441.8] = 22.47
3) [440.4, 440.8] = 19.68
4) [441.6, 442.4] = 21.37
